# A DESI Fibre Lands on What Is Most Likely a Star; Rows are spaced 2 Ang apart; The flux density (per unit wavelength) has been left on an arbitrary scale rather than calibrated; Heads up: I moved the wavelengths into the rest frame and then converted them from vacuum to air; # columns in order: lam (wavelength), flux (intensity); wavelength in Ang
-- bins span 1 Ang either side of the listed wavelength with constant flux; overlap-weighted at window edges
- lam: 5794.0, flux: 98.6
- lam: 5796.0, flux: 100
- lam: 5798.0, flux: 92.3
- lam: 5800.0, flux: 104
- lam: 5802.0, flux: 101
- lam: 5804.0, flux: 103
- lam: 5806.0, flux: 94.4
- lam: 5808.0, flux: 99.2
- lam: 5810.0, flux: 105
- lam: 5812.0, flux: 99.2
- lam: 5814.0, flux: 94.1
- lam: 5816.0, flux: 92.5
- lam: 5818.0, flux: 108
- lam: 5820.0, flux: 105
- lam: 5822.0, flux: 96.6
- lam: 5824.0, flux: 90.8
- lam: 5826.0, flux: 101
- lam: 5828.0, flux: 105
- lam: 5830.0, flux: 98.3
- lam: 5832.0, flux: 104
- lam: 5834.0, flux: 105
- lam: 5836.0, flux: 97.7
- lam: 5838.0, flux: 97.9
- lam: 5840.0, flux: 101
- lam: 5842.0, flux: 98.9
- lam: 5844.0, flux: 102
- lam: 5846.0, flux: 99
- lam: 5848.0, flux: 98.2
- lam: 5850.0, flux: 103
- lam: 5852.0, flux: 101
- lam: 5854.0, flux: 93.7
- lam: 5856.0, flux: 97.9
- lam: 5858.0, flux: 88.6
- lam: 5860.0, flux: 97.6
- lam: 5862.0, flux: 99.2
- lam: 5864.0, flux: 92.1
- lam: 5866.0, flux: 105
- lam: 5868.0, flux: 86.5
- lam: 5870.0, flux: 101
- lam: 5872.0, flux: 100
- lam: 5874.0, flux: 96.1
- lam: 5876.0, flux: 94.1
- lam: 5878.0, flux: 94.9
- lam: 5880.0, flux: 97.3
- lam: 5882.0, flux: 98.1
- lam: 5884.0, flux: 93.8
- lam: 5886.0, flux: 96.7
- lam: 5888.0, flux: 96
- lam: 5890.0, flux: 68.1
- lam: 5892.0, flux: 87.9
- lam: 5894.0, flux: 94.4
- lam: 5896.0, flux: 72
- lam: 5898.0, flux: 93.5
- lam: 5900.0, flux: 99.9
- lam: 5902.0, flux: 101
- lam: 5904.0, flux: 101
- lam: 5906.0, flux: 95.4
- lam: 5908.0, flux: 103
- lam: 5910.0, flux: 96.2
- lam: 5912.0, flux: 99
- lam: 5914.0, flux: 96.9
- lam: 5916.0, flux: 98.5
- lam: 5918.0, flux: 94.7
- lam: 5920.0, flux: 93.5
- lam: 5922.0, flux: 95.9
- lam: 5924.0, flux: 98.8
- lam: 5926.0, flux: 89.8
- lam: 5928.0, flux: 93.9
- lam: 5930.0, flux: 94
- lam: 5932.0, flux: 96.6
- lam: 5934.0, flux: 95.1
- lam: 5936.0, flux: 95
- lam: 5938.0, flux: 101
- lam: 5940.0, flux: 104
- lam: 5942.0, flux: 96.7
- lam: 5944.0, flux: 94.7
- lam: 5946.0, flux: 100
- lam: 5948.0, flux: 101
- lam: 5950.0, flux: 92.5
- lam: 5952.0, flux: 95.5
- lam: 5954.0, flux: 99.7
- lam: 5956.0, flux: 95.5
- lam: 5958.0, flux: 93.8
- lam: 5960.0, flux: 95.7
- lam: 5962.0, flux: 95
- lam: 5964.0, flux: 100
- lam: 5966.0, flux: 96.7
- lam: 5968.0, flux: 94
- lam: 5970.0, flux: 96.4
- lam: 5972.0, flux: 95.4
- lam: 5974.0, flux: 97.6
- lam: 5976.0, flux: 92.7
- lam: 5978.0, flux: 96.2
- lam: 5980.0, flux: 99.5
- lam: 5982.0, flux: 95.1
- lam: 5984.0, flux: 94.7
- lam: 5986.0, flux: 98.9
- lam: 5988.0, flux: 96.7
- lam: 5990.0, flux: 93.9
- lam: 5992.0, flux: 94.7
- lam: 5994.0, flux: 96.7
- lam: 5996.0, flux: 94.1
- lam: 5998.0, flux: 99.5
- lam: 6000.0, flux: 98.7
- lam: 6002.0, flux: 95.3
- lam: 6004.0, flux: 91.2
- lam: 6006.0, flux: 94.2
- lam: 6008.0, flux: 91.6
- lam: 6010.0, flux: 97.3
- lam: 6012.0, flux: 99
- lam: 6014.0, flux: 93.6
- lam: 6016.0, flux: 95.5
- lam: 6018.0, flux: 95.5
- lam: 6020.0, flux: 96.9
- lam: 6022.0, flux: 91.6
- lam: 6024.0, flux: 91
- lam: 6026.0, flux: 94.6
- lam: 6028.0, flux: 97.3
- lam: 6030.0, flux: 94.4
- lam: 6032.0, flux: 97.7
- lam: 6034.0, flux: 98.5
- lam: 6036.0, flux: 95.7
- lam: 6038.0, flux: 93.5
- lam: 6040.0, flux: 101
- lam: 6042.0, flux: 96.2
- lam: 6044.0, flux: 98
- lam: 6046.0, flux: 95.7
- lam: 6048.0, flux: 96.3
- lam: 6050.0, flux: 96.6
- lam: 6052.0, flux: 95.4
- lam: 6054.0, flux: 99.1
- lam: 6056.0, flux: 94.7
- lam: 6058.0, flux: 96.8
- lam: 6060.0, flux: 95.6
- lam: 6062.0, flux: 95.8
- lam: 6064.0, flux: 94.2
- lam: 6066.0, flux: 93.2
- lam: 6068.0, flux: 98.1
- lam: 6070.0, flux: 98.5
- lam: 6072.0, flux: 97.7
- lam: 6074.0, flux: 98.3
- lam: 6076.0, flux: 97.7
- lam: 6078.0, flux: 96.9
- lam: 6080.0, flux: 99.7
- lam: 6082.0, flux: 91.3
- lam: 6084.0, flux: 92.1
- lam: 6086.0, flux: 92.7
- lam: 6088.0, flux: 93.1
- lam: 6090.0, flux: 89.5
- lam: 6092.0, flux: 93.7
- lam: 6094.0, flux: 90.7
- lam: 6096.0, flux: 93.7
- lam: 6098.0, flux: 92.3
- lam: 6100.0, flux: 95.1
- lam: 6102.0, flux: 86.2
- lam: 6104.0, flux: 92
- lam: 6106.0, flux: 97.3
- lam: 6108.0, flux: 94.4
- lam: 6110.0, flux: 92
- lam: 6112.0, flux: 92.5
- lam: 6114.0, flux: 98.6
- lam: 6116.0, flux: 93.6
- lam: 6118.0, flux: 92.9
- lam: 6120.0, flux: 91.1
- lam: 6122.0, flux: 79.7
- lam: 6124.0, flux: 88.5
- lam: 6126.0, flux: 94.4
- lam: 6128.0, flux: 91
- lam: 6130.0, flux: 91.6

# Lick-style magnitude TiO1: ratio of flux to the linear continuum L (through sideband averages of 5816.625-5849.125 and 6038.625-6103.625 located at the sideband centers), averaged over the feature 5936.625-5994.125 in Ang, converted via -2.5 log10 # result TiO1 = 0.01 mag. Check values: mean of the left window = 100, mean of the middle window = 96.7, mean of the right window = 95.1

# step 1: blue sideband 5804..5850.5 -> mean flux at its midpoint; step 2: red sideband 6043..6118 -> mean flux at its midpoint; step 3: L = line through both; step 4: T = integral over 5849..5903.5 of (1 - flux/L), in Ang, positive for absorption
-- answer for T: 2.4 Ang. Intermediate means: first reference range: 99.9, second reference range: 94.8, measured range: 94.5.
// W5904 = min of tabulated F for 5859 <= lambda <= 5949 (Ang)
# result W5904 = 68.1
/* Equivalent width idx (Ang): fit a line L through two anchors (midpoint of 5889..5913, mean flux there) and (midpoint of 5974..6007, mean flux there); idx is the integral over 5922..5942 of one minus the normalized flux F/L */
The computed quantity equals -0.6 Ang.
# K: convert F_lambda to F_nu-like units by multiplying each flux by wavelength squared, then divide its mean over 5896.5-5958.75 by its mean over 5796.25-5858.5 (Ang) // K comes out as 1.01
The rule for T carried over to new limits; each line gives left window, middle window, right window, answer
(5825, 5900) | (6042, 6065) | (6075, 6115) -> -0.5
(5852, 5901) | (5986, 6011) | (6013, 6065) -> 0.0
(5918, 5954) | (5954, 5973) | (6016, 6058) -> 0.0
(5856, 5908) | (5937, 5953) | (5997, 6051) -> -0.5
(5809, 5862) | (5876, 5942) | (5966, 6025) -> 1.8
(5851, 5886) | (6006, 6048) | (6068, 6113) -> -0.4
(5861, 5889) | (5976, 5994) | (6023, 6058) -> 0.1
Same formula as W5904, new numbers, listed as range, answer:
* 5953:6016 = 91.2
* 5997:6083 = 91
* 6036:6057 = 93.5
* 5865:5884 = 86.5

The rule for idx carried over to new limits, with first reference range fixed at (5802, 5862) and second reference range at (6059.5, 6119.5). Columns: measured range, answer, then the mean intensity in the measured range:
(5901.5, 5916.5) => -0.16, 98.8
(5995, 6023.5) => 0.18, 95.2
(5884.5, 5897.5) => 1.55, 86.4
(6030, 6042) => -0.21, 97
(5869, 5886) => 0.26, 96.9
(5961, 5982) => 0.06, 96.3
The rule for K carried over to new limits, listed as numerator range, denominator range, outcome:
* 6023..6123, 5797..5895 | 1.05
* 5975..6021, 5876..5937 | 1.05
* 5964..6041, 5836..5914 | 1.04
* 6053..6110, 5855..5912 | 1.07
